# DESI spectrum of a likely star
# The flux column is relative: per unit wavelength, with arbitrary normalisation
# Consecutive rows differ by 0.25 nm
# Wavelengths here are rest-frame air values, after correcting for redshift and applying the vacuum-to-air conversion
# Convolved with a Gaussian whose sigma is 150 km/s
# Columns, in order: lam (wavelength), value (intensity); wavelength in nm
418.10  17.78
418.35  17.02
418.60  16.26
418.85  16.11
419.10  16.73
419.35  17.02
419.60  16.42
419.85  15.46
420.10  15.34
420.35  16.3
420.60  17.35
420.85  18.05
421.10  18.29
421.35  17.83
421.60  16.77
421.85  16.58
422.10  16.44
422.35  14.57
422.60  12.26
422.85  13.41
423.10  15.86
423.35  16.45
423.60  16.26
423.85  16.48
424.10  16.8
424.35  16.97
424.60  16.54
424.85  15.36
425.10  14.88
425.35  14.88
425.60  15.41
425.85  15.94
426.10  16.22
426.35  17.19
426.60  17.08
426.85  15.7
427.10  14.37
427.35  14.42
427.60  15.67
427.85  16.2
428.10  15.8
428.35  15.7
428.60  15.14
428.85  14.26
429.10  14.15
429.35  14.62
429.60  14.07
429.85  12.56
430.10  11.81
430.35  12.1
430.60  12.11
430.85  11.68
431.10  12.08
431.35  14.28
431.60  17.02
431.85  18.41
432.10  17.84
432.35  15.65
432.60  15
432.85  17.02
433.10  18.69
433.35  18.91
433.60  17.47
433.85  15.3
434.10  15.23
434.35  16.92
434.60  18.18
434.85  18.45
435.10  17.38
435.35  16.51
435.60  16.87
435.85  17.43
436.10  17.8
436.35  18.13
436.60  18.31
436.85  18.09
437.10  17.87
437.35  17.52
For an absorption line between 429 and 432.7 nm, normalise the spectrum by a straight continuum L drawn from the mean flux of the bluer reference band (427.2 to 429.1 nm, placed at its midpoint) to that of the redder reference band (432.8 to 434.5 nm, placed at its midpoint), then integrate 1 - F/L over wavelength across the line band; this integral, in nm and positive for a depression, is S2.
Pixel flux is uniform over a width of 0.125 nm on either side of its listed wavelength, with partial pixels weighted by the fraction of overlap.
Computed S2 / 0.44 nm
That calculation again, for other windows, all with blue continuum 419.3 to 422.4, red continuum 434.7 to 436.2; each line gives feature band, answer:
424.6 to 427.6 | 0.234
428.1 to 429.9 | 0.270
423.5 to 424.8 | 0.024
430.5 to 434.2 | 0.312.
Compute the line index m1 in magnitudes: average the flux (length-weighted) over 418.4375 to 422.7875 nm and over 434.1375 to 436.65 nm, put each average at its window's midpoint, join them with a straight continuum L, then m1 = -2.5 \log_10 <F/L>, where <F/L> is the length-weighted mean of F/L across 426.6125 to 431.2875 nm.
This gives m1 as 0.20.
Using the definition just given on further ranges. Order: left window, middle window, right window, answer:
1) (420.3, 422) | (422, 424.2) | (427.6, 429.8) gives 0.09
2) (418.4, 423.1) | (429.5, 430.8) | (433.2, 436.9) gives 0.34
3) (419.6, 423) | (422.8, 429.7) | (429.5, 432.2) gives -0.04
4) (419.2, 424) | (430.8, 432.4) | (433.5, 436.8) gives 0.10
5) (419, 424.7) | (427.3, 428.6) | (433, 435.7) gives 0.08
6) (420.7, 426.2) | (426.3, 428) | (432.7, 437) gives 0.05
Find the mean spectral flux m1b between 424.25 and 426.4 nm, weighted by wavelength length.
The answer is 15.9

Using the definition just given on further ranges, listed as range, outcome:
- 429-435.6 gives 15.5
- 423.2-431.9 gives 15.1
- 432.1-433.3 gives 16.9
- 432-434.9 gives 17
